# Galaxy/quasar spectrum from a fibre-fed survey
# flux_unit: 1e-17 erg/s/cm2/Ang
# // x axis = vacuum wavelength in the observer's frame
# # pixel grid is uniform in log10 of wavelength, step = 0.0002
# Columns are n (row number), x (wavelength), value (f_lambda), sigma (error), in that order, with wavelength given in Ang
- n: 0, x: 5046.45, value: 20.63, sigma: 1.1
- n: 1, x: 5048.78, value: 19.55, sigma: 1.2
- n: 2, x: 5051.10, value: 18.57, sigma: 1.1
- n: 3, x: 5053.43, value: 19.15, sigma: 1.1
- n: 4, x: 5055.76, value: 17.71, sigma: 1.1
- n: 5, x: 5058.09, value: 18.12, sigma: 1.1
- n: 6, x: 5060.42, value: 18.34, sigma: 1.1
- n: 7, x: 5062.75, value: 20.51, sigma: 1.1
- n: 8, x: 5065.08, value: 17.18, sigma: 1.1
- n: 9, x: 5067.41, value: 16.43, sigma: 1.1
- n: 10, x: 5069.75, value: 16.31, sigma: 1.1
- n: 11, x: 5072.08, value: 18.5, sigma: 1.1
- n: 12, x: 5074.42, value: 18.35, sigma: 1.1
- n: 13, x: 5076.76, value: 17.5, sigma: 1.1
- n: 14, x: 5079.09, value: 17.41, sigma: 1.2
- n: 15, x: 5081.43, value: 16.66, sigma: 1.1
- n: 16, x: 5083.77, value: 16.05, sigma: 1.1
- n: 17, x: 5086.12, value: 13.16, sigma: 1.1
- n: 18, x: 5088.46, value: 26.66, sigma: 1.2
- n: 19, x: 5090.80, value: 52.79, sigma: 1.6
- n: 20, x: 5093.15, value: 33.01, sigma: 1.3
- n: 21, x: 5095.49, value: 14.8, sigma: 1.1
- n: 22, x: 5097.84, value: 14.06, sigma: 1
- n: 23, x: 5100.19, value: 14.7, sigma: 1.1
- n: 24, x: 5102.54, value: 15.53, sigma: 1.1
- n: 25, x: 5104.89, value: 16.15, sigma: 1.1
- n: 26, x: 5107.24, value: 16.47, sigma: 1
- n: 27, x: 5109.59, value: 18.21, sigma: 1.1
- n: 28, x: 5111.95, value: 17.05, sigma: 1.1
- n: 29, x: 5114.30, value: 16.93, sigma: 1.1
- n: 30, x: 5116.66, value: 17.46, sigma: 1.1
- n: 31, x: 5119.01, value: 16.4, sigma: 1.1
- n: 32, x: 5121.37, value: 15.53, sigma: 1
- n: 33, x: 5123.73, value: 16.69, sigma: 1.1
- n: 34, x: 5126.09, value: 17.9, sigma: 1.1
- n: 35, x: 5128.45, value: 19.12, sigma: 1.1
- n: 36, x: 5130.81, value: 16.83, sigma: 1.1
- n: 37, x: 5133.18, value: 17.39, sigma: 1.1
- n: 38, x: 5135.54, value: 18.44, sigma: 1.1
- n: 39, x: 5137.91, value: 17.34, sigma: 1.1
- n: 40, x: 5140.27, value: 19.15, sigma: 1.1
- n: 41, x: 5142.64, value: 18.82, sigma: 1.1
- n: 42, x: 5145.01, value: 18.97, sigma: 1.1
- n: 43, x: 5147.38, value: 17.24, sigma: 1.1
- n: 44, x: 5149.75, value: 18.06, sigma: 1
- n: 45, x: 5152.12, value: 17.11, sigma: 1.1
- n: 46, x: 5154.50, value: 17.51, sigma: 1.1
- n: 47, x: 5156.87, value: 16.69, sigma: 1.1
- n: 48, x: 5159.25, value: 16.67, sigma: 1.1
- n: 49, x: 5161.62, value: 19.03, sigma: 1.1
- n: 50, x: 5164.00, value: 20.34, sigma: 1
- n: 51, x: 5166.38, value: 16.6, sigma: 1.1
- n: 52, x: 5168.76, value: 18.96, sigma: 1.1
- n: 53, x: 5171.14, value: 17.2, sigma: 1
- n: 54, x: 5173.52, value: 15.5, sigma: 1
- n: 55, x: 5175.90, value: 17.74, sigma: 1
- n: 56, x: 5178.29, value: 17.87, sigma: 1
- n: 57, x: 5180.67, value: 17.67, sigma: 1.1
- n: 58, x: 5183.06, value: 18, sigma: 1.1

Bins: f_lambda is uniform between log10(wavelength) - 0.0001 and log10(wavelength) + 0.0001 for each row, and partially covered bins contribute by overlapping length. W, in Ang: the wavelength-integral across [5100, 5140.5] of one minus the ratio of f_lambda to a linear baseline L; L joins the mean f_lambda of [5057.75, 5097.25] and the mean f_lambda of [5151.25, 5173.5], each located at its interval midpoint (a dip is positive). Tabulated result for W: 4.3 Ang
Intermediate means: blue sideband 20.7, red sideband 17.7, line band 17.1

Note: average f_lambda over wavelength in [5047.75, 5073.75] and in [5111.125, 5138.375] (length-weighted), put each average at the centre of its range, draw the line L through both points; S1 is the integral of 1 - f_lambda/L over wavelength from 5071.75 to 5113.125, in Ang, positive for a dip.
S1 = -4.94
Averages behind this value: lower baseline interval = 18.2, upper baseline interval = 17.3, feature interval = 19.9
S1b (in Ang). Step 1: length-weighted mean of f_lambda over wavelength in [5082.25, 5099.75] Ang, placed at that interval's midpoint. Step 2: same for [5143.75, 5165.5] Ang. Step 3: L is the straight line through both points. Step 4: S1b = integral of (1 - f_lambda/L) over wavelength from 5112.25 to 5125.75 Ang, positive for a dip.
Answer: 2.9 Ang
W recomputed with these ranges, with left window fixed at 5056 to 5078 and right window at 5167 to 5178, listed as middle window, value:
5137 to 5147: -0.6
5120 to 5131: 0.2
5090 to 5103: -4.4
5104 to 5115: 0.4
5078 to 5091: -2.8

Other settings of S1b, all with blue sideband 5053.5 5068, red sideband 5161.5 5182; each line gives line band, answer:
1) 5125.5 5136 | 0.0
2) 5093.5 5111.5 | 1.5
